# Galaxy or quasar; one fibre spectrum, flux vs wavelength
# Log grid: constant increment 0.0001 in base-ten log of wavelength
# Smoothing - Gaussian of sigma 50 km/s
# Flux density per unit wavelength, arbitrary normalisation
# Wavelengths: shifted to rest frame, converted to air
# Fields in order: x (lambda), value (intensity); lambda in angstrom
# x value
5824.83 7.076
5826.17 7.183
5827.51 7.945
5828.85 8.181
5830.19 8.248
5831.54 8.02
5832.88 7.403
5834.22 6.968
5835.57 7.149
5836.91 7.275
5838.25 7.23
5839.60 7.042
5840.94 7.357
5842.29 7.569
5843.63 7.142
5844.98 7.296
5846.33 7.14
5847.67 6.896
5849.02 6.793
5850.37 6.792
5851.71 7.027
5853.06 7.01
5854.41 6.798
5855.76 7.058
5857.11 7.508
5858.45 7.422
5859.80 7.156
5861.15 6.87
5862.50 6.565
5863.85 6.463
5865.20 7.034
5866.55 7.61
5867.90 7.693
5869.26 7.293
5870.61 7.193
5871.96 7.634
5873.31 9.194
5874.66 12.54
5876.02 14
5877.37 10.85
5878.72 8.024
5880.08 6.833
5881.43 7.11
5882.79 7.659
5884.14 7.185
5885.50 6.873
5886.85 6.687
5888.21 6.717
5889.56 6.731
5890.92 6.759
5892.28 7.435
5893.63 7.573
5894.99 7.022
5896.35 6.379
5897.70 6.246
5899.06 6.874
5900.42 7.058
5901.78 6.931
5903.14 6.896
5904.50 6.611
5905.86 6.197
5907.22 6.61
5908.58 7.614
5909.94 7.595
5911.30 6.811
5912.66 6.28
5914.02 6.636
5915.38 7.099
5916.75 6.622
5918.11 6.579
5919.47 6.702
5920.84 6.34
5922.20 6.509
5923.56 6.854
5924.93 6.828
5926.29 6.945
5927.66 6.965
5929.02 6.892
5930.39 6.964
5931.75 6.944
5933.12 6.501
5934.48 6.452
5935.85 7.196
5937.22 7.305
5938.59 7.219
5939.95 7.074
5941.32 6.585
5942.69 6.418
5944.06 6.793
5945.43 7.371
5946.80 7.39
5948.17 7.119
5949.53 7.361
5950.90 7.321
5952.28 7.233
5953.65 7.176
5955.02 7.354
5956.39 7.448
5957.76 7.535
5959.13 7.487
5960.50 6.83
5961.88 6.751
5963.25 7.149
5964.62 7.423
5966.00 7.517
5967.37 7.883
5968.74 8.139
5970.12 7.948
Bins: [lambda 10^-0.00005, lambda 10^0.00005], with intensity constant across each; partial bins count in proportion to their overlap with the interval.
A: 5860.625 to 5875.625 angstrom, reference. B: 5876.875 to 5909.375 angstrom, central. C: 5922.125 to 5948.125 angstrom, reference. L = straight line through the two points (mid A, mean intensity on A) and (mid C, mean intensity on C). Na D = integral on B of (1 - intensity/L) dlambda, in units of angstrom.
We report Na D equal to 2.0 angstrom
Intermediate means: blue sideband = 7.95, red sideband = 6.92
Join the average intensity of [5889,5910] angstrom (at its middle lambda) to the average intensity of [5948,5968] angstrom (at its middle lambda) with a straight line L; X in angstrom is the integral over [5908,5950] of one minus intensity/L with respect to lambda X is 1.2 angstrom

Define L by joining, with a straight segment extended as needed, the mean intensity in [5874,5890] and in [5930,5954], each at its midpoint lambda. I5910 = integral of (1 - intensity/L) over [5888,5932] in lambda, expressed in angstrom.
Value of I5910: 5.4 angstrom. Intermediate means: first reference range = 8.45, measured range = 6.83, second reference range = 7.02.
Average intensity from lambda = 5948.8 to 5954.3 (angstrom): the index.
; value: 7.27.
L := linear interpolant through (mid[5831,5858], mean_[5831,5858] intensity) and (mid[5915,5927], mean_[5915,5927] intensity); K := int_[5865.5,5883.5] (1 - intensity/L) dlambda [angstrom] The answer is -4.4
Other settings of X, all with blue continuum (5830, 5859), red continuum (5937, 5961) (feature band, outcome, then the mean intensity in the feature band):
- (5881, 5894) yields 0.2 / 7.06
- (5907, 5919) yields 0.5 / 6.88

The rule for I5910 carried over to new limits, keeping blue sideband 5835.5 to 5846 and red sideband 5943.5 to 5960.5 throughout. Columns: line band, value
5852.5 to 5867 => 0.45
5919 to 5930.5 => 0.81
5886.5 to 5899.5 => 0.76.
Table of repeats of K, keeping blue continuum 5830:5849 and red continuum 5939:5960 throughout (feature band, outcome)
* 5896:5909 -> 0.9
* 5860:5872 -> 0.2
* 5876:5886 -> -1.4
